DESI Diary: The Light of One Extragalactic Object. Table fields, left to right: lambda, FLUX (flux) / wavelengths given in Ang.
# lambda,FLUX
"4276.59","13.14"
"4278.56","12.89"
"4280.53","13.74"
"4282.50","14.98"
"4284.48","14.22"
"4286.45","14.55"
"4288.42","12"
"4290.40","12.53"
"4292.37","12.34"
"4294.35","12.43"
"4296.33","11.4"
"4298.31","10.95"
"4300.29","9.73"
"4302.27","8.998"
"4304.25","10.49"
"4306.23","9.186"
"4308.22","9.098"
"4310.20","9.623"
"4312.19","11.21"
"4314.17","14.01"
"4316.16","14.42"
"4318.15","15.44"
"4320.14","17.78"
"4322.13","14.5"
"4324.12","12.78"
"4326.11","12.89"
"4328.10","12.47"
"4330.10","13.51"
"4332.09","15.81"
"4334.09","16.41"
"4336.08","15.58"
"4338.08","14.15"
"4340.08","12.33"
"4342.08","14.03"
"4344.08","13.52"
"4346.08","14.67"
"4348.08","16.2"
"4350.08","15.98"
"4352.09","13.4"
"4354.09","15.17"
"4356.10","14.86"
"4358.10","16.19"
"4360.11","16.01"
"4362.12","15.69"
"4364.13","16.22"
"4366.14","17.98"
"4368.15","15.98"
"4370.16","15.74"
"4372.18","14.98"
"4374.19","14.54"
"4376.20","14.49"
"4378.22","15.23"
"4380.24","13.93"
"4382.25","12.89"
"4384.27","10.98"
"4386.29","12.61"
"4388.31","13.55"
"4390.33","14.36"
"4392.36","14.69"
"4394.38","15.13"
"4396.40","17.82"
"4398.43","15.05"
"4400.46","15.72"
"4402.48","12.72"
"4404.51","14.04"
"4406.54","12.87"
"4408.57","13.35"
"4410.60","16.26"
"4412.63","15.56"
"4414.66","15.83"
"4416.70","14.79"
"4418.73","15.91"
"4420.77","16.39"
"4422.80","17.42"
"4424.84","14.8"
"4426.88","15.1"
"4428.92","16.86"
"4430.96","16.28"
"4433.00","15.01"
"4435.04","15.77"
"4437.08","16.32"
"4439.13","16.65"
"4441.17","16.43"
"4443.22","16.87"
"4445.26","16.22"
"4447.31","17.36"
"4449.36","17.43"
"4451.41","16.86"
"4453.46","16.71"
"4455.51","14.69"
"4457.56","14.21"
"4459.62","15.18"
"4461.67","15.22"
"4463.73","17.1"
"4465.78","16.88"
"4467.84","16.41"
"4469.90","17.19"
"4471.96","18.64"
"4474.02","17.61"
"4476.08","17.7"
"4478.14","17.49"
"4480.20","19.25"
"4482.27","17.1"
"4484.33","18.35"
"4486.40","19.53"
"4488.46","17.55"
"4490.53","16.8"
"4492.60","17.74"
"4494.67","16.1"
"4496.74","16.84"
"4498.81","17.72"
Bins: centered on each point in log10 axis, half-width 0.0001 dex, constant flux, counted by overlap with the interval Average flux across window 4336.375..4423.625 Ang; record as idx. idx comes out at 14.9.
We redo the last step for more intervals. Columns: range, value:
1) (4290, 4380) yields 13.8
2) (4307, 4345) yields 13.6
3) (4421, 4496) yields 16.7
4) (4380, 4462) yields 15.3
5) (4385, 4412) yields 14.5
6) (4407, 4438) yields 15.7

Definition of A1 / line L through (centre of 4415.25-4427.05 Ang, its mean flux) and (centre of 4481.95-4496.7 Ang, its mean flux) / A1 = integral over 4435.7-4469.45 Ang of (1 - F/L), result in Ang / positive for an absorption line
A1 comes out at 0.6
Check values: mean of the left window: 15.8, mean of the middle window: 16.3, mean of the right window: 17.6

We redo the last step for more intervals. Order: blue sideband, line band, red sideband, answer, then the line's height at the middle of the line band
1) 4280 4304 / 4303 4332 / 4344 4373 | 1.7 Ang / 13.5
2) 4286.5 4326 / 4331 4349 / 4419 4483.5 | -2.2 Ang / 13.2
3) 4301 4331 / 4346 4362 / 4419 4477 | -2.1 Ang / 13.6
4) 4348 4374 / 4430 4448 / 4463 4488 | 0.8 Ang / 17.1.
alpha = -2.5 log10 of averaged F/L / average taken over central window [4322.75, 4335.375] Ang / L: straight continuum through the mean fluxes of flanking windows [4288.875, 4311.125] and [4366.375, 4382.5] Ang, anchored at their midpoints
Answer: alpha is -0.14 mag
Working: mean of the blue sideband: 10.6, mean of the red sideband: 15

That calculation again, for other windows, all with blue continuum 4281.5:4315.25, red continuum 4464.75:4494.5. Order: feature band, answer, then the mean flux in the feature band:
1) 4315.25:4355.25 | -0.135 mag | 14.6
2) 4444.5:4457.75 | 0.026 mag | 16.3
